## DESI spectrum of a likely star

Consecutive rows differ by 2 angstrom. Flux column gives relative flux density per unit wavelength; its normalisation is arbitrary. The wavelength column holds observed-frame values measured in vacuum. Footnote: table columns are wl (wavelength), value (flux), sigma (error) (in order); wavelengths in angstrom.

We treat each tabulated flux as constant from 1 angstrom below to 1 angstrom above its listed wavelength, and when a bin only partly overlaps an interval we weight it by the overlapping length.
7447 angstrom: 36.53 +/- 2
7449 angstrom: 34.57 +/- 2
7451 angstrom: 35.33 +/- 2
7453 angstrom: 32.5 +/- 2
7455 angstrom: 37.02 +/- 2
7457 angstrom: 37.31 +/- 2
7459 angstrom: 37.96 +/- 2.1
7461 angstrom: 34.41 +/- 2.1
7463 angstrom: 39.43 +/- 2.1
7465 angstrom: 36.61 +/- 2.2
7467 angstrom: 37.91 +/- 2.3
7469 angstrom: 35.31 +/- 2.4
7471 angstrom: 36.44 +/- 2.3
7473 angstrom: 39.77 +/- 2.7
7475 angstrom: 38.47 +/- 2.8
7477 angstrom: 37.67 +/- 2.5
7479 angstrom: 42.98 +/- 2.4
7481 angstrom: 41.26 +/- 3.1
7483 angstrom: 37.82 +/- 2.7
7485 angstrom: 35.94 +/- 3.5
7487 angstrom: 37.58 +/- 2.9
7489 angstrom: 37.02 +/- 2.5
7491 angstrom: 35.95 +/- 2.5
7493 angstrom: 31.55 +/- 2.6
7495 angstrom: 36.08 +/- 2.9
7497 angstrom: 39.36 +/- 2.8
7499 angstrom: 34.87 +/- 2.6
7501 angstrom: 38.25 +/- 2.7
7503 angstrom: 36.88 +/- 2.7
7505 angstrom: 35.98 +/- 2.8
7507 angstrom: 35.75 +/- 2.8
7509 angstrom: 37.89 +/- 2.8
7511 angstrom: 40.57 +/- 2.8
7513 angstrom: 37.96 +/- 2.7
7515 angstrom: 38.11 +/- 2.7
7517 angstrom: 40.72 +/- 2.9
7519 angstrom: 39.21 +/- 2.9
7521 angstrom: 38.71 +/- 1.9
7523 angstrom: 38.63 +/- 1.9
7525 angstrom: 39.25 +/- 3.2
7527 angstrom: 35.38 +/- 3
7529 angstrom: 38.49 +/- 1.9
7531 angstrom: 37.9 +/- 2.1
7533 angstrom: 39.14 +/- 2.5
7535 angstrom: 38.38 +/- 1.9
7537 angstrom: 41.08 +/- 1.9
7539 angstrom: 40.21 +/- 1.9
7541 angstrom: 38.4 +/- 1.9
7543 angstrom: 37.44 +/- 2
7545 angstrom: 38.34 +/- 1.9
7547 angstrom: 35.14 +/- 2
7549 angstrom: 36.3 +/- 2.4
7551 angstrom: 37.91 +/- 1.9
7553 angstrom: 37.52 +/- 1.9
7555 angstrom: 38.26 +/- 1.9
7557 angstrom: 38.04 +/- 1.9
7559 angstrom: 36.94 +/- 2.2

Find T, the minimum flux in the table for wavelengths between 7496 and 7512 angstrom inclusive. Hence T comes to 34.87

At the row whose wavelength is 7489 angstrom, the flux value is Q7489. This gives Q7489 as 37.02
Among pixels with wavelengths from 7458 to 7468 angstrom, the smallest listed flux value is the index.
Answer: 34.41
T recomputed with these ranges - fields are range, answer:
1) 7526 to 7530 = 35.38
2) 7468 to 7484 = 35.31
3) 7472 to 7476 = 38.47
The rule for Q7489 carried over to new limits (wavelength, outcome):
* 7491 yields 35.95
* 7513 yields 37.96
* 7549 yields 36.3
